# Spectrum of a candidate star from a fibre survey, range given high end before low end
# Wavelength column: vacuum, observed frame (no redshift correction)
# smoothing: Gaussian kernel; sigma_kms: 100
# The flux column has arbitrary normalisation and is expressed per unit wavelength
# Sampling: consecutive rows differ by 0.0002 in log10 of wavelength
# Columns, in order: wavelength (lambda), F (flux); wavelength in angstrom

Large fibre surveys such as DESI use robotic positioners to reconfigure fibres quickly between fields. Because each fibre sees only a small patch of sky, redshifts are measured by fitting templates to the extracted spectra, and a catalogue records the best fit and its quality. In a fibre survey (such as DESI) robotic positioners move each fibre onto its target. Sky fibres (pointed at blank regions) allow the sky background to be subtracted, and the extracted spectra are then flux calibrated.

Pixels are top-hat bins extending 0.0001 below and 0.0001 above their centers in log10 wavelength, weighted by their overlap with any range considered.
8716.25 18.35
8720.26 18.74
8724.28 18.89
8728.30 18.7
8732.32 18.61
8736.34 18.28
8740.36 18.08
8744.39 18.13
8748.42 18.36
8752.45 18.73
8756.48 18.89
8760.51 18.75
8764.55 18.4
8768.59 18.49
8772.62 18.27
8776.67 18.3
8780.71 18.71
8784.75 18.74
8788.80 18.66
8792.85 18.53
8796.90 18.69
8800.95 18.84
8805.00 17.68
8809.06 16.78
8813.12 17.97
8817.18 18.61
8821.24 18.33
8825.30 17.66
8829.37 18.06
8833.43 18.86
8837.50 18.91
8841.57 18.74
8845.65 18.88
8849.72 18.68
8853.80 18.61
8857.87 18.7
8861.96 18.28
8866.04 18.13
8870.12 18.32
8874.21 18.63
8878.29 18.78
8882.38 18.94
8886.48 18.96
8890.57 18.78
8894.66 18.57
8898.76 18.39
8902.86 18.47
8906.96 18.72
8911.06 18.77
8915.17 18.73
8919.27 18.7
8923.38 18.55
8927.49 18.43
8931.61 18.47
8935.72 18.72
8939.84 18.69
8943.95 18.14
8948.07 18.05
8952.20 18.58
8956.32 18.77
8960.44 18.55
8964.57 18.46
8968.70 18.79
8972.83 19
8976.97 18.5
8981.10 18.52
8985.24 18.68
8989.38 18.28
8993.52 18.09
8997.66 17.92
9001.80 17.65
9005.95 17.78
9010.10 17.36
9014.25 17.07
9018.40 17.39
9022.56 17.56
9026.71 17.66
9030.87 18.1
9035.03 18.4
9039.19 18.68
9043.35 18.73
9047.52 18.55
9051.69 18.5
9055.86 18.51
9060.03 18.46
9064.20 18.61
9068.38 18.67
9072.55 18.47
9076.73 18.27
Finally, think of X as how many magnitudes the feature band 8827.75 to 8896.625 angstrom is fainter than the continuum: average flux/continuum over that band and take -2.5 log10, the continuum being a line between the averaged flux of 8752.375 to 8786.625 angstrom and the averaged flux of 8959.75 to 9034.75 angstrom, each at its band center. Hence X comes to -0.02 mag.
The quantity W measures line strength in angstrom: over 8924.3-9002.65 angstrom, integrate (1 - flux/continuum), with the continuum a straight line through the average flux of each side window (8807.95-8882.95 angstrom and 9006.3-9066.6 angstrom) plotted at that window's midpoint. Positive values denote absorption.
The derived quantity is -1.0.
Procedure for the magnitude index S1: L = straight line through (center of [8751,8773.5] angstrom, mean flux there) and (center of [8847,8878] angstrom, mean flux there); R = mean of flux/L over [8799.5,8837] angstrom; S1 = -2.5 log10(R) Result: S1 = 0.03 mag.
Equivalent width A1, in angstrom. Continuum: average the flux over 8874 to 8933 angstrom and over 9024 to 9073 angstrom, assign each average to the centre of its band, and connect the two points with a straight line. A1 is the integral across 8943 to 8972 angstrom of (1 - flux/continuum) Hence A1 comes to 0.1 angstrom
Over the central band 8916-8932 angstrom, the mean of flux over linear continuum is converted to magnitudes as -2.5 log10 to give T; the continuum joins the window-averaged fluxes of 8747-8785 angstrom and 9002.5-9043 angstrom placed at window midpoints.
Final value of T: -0.03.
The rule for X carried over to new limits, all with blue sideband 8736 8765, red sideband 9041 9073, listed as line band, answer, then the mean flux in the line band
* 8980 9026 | 0.04 mag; 17.8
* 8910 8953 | 0.00 mag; 18.5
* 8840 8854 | -0.01 mag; 18.7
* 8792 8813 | 0.02 mag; 18.1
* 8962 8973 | -0.01 mag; 18.7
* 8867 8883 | -0.01 mag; 18.6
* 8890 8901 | 0.00 mag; 18.6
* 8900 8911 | -0.01 mag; 18.6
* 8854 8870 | 0.01 mag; 18.4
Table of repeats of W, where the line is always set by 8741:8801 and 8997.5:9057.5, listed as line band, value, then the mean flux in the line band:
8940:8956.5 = -0.20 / 18.4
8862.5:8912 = -0.85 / 18.6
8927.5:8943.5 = -0.32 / 18.6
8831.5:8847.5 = -0.39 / 18.8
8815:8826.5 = 0.13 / 18.2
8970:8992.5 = -0.61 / 18.6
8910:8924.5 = -0.37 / 18.7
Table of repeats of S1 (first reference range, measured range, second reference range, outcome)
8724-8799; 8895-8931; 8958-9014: -0.015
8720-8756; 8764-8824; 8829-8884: 0.014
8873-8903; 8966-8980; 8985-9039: -0.036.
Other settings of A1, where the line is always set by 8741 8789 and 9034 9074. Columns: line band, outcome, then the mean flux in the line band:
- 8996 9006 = 0.4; 17.8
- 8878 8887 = -0.2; 18.9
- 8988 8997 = 0.2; 18.1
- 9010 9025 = 1.0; 17.4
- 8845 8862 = -0.1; 18.6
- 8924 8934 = 0.0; 18.5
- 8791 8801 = -0.1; 18.7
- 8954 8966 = 0.0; 18.6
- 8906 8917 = -0.1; 18.7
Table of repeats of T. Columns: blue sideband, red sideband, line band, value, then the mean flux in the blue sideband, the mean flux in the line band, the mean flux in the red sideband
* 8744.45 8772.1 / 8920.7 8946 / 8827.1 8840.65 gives -0.004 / 18.6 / 18.6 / 18.5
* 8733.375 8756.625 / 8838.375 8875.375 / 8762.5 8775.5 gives 0.003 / 18.4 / 18.4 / 18.6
